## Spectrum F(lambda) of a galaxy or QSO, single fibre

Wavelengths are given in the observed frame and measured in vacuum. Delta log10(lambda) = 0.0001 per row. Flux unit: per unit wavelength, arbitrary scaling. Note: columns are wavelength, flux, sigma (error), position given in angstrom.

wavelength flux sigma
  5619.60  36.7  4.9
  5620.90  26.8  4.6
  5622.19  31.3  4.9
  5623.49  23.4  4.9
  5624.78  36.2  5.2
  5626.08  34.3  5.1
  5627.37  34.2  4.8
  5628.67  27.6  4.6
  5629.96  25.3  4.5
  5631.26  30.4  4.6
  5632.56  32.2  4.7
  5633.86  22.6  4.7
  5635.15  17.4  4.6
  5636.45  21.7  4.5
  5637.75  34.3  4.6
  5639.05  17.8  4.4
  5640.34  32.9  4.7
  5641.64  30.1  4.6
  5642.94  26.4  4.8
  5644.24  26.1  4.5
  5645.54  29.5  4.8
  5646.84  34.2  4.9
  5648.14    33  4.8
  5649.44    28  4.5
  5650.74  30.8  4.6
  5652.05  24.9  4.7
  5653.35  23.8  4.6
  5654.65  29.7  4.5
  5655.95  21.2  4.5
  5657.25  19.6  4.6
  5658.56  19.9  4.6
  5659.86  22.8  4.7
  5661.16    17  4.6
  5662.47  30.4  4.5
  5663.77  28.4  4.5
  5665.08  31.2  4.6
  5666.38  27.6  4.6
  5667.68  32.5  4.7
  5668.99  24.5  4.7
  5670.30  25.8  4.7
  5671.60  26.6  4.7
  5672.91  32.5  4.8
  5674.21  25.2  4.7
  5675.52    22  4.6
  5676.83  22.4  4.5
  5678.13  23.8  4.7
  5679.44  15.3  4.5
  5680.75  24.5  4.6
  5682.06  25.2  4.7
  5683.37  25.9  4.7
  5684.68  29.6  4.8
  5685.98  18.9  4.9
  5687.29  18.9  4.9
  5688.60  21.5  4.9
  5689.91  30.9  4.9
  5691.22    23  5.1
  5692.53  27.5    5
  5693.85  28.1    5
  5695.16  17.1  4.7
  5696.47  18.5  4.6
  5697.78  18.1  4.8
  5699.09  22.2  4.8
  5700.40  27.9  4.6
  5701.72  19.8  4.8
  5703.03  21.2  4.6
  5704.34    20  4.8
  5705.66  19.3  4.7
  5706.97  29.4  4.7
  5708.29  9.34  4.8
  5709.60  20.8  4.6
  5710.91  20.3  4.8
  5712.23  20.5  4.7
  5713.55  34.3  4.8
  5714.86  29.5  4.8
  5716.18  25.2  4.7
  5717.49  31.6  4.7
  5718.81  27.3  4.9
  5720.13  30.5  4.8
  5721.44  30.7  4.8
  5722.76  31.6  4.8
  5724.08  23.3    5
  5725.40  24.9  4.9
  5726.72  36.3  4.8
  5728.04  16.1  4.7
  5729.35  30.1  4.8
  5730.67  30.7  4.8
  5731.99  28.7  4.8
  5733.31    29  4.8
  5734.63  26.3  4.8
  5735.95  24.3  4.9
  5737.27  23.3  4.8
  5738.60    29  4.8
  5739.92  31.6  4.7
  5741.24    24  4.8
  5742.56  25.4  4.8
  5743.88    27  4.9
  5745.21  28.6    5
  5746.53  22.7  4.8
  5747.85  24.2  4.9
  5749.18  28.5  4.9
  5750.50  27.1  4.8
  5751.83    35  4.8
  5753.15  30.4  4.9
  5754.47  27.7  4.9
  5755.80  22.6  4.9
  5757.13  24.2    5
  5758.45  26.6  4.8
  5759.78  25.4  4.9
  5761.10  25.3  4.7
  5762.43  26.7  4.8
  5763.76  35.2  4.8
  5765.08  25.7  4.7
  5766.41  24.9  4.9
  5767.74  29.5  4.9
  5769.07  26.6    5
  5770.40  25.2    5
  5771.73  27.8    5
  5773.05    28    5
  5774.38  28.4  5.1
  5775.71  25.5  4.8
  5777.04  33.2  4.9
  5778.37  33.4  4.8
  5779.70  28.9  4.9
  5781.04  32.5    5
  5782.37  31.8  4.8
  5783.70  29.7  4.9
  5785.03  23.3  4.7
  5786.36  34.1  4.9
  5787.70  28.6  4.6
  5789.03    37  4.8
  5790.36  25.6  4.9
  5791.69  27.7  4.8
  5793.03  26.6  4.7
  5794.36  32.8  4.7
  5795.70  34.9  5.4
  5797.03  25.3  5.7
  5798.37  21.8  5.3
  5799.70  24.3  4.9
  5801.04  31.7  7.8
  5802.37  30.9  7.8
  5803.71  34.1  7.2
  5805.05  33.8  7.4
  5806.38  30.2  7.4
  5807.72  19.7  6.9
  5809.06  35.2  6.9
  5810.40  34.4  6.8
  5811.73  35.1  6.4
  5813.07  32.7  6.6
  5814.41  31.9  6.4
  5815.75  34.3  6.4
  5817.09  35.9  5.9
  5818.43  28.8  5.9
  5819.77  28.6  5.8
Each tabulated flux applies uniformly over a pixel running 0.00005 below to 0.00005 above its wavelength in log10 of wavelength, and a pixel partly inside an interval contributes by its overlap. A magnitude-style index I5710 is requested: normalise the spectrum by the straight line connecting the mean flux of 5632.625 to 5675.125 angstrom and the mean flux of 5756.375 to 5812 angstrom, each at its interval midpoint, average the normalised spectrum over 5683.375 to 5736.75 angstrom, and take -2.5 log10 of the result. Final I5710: 0.12 mag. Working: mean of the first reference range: 26.6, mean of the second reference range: 29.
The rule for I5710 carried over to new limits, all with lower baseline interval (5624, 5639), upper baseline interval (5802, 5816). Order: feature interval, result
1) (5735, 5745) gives 0.16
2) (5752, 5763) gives 0.17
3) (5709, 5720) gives 0.14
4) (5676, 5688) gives 0.28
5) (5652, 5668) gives 0.15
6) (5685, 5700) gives 0.29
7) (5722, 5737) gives 0.11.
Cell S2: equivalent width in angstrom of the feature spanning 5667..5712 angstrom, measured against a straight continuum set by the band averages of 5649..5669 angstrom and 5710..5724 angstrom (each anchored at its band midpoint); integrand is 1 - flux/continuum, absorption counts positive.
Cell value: 6.11 angstrom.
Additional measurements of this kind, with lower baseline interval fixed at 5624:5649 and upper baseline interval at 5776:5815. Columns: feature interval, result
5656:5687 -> 4.7 angstrom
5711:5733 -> 1.2 angstrom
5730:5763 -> 3.2 angstrom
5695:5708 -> 3.6 angstrom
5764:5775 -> 1.0 angstrom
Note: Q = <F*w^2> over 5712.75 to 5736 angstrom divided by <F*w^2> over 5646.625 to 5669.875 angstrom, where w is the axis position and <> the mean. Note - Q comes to 1.1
